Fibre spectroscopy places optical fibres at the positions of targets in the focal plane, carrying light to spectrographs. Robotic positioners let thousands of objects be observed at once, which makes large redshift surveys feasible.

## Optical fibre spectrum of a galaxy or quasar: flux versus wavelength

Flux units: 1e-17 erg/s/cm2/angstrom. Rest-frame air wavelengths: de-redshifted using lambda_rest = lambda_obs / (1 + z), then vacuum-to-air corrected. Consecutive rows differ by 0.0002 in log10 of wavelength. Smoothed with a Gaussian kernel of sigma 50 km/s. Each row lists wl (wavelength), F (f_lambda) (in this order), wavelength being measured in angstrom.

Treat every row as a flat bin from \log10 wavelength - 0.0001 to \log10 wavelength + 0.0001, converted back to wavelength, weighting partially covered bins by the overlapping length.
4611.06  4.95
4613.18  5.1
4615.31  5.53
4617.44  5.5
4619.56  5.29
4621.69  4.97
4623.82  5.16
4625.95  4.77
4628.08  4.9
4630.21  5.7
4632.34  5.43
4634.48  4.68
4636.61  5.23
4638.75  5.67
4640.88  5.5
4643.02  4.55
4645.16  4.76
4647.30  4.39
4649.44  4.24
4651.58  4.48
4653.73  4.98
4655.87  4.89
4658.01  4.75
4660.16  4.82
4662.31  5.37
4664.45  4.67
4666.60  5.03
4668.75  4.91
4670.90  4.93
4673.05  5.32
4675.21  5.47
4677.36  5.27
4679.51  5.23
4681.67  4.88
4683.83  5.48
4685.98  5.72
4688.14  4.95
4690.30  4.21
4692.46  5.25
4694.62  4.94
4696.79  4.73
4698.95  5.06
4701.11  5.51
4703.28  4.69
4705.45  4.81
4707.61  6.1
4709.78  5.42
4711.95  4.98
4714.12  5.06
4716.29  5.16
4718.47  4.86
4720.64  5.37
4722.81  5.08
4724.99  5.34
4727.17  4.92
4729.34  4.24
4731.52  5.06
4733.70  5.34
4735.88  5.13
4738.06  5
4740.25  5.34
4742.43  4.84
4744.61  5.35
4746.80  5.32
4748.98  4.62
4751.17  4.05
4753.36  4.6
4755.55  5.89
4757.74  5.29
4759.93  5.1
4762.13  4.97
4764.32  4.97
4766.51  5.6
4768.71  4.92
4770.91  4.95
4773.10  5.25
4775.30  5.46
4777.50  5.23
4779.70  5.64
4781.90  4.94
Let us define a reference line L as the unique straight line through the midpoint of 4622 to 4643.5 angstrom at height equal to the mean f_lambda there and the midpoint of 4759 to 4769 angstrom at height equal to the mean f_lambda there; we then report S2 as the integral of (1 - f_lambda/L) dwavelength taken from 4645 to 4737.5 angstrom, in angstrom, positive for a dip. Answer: 2.3 angstrom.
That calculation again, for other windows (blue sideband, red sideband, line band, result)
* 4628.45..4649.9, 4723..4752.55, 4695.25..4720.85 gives -0.8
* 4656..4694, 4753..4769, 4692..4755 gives 1.2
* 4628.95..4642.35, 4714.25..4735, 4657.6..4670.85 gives 0.8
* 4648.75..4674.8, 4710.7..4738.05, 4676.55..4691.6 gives -0.5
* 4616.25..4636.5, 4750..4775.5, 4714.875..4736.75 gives 0.2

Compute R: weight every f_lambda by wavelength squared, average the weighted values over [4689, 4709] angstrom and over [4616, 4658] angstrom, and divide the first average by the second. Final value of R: 1.03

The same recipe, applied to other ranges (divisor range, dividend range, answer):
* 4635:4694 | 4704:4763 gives 1.05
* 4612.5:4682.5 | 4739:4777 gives 1.06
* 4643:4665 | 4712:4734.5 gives 1.10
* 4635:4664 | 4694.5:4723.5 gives 1.08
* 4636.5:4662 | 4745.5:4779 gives 1.10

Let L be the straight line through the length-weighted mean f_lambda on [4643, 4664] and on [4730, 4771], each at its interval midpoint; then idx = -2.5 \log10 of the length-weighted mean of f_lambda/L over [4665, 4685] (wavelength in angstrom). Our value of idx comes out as -0.08 mag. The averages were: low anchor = 4.73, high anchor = 5.06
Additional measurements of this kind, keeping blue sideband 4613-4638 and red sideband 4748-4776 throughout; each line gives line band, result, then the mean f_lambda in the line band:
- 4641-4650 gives 0.127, 4.6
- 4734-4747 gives -0.019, 5.16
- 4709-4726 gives -0.012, 5.15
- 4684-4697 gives 0.023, 5.02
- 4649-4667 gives 0.075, 4.82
